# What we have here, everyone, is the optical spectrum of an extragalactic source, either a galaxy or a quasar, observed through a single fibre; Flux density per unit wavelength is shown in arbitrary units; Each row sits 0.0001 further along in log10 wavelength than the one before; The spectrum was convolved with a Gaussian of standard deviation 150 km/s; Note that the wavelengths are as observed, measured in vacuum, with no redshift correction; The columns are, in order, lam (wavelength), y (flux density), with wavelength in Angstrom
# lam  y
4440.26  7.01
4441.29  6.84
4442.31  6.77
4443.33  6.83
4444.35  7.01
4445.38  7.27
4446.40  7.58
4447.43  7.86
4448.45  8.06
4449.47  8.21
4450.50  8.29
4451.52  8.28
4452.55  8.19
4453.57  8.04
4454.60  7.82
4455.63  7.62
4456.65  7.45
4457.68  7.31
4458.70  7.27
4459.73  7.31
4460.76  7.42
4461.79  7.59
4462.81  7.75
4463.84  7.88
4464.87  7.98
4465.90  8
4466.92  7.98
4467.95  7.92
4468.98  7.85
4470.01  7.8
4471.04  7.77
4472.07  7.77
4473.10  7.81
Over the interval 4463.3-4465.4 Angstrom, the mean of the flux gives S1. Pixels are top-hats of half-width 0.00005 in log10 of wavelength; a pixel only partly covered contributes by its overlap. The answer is 7.91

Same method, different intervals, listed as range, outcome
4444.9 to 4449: 7.71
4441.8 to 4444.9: 6.88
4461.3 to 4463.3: 7.7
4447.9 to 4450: 8.14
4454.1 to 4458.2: 7.56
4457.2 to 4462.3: 7.38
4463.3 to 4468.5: 7.95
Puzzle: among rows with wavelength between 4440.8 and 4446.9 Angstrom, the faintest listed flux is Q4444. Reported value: 6.77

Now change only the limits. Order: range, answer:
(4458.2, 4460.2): 7.27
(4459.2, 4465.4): 7.31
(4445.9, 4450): 7.58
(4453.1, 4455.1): 7.82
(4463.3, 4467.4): 7.88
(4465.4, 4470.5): 7.8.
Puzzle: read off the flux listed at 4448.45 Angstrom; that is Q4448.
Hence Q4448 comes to 8.06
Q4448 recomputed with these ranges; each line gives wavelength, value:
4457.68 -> 7.31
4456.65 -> 7.45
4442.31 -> 6.77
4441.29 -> 6.84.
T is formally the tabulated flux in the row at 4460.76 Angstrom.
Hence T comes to 7.42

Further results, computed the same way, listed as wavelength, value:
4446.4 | 7.58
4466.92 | 7.98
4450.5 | 8.29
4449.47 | 8.21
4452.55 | 8.19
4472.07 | 7.77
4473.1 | 7.81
